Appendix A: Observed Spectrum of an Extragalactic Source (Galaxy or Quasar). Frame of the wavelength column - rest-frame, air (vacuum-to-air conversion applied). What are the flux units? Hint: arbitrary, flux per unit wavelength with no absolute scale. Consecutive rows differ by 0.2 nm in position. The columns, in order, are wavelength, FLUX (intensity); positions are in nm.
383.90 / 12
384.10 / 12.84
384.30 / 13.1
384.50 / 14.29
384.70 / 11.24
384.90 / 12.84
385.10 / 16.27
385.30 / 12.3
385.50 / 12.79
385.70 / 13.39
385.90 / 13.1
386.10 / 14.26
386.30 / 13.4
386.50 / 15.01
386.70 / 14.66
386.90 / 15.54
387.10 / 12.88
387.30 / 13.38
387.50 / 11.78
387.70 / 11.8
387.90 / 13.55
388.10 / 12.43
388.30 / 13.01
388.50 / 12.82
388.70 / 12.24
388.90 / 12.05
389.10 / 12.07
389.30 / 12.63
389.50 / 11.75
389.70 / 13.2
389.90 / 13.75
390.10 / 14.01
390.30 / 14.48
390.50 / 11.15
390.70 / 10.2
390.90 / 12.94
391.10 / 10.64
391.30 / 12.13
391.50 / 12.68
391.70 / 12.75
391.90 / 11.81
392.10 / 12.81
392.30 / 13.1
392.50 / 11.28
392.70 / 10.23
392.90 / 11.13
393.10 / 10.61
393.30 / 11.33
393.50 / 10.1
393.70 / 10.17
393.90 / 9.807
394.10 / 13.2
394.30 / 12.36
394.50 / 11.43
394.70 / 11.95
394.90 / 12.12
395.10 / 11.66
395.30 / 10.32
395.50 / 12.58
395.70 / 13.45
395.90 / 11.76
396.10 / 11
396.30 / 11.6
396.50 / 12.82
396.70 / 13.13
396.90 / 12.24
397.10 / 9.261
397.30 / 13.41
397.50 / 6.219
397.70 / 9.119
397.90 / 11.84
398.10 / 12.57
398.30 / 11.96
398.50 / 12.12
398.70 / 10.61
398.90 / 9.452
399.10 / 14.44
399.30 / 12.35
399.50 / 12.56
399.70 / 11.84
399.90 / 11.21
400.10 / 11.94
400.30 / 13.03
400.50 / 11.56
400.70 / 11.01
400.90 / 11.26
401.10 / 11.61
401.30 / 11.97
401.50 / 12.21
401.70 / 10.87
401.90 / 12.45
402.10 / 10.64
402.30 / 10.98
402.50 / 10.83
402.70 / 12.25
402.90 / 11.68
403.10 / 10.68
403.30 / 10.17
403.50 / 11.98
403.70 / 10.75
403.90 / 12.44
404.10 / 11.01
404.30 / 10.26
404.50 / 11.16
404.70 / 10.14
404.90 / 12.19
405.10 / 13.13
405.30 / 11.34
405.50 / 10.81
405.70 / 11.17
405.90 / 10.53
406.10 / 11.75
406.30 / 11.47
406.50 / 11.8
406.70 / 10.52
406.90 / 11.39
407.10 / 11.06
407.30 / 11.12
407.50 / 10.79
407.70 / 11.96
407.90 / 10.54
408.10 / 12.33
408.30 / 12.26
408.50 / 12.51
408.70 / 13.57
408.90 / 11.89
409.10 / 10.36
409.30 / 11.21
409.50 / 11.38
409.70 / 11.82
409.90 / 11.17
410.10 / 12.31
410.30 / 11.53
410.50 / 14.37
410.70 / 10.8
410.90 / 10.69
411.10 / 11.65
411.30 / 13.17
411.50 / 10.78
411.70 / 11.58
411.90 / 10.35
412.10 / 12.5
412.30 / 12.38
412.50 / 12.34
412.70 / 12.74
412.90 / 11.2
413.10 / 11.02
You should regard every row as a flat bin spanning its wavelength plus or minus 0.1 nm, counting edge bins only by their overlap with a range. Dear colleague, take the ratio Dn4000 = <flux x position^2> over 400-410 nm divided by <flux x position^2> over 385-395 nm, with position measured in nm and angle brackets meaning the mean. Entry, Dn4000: 1.0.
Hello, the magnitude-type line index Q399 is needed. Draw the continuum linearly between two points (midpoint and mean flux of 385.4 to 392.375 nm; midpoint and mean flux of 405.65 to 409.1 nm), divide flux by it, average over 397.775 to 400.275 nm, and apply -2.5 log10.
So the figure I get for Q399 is 0.02 mag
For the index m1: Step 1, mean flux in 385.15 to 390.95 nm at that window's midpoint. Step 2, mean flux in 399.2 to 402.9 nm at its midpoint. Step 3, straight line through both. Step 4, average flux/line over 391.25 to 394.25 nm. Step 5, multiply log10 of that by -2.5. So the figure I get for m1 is 0.09 mag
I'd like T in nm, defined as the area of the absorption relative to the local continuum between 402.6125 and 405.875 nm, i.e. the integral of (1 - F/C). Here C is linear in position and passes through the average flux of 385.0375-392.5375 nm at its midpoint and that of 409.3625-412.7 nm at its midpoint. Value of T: 0.23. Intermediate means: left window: 12.9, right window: 11.8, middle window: 11.3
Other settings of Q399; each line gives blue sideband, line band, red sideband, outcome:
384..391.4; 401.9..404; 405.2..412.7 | 0.07 mag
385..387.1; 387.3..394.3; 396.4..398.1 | 0.06 mag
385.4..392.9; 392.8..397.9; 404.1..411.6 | 0.09 mag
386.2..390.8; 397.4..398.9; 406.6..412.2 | 0.17 mag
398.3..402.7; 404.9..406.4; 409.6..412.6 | 0.02 mag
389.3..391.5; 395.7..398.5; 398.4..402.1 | 0.05 mag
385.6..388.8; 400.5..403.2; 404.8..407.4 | 0.04 mag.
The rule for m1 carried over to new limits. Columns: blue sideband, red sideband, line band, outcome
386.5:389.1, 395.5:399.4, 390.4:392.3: 0.05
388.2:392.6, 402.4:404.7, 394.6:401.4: 0.00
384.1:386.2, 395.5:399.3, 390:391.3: 0.03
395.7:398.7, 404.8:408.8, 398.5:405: 0.00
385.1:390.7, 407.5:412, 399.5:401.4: 0.05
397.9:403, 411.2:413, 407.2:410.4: 0.02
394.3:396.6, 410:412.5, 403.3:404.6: 0.07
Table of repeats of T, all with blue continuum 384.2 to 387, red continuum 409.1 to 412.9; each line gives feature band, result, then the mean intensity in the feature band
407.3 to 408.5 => 0.039 nm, 11.6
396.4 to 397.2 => 0.062 nm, 11.9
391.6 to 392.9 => 0.126 nm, 11.9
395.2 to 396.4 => 0.107 nm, 11.8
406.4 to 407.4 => 0.075 nm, 11.2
